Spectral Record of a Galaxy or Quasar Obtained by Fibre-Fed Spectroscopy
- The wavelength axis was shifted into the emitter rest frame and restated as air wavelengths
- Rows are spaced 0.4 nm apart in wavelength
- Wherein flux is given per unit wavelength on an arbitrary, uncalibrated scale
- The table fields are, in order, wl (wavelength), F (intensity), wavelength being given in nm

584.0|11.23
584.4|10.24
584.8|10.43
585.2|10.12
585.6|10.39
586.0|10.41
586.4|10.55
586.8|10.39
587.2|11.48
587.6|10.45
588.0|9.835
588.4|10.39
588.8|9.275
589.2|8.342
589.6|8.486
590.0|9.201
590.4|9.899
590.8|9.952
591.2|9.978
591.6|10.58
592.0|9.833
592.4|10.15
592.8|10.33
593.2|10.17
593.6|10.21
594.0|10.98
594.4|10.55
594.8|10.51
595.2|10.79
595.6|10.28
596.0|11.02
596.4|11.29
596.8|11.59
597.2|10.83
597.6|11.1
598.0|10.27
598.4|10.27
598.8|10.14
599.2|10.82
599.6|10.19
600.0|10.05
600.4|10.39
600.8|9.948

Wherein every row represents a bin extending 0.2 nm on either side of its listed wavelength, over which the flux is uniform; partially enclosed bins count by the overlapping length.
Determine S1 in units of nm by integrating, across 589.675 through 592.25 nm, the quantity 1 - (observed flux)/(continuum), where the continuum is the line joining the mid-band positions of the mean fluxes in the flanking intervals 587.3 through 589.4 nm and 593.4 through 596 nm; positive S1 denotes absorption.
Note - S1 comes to 0.06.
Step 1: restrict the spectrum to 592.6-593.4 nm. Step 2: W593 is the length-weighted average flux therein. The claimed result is 10.2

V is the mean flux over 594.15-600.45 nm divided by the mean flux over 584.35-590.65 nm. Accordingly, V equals 1.07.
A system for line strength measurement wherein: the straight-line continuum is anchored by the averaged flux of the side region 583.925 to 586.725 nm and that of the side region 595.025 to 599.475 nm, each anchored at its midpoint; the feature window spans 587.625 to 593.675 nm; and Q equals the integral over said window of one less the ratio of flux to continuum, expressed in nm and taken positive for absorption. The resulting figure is 0.46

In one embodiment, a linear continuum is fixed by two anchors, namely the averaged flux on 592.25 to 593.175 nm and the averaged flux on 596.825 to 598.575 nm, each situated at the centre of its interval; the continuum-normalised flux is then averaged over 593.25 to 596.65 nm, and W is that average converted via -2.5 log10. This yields -0.02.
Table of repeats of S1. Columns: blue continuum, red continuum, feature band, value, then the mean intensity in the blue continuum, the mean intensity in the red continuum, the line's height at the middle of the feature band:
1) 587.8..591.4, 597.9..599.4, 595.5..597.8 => -0.20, 9.48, 10.4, 10.2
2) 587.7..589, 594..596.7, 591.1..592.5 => 0.02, 9.88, 10.8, 10.3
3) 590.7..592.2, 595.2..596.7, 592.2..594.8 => 0.01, 10.1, 10.9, 10.5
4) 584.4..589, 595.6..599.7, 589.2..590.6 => 0.18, 10.3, 10.7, 10.5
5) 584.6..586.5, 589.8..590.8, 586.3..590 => 0.04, 10.4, 9.63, 9.97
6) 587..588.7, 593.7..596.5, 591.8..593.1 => 0.06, 10.5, 10.7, 10.6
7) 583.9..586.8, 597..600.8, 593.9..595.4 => -0.04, 10.4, 10.4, 10.4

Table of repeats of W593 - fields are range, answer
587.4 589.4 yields 9.66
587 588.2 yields 10.6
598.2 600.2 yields 10.3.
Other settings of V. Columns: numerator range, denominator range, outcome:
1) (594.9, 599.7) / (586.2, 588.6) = 1.02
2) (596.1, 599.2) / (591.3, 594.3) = 1.05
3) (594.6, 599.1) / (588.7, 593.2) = 1.11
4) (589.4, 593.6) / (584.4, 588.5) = 0.95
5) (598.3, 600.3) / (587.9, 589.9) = 1.12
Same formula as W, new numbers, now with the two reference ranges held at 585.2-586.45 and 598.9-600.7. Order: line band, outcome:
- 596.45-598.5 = -0.055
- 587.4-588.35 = 0.021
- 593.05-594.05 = -0.004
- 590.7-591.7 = 0.022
